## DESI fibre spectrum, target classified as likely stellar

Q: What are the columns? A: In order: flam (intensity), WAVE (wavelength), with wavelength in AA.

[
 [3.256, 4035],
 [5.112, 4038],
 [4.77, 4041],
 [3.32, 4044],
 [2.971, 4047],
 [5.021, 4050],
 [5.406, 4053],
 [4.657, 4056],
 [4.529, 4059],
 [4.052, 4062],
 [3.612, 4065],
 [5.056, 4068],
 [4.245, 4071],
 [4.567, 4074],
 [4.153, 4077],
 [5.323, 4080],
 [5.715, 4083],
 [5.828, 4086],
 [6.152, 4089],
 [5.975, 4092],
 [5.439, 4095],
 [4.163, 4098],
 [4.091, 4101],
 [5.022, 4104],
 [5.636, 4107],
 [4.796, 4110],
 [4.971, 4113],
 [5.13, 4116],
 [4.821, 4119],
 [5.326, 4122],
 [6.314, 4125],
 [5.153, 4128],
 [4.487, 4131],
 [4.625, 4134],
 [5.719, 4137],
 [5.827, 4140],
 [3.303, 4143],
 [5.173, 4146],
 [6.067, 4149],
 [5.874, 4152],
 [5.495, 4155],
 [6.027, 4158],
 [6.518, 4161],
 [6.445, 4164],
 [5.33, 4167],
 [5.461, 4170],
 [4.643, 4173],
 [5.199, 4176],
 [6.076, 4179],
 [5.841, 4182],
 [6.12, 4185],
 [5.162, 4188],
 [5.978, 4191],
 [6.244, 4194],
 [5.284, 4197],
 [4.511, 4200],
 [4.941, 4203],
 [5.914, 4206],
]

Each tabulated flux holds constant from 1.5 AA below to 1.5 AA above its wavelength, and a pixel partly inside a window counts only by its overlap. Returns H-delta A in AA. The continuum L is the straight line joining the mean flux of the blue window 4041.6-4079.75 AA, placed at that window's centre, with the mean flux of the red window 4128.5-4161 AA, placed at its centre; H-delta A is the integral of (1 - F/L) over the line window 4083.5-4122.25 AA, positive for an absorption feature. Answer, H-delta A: -3.0 AA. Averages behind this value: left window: 4.34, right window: 5.31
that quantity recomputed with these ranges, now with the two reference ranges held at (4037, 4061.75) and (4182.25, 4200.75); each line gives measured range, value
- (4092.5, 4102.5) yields 0.26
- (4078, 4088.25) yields -1.89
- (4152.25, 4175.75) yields -1.33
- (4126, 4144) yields 0.73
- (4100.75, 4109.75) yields -0.21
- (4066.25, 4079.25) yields 0.27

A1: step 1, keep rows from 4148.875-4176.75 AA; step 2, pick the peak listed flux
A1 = 6.518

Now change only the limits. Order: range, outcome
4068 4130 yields 6.314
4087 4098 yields 6.152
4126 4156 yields 6.067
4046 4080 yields 5.406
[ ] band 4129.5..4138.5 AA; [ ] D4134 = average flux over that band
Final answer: 4.94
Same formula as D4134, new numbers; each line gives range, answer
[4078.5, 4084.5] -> 5.52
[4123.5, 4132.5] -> 5.32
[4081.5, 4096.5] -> 5.82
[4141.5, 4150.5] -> 4.85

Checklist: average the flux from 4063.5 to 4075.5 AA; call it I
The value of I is 4.37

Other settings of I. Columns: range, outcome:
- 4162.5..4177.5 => 5.42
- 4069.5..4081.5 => 4.57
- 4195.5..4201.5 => 4.9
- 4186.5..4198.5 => 5.67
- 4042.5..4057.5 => 4.28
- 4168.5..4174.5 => 5.05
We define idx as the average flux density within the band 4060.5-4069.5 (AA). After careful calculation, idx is 4.24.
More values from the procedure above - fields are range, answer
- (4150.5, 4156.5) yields 5.68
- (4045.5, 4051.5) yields 4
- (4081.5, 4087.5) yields 5.77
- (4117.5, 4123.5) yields 5.07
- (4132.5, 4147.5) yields 4.93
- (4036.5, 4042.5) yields 4.94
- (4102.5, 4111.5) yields 5.15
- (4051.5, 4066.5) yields 4.45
